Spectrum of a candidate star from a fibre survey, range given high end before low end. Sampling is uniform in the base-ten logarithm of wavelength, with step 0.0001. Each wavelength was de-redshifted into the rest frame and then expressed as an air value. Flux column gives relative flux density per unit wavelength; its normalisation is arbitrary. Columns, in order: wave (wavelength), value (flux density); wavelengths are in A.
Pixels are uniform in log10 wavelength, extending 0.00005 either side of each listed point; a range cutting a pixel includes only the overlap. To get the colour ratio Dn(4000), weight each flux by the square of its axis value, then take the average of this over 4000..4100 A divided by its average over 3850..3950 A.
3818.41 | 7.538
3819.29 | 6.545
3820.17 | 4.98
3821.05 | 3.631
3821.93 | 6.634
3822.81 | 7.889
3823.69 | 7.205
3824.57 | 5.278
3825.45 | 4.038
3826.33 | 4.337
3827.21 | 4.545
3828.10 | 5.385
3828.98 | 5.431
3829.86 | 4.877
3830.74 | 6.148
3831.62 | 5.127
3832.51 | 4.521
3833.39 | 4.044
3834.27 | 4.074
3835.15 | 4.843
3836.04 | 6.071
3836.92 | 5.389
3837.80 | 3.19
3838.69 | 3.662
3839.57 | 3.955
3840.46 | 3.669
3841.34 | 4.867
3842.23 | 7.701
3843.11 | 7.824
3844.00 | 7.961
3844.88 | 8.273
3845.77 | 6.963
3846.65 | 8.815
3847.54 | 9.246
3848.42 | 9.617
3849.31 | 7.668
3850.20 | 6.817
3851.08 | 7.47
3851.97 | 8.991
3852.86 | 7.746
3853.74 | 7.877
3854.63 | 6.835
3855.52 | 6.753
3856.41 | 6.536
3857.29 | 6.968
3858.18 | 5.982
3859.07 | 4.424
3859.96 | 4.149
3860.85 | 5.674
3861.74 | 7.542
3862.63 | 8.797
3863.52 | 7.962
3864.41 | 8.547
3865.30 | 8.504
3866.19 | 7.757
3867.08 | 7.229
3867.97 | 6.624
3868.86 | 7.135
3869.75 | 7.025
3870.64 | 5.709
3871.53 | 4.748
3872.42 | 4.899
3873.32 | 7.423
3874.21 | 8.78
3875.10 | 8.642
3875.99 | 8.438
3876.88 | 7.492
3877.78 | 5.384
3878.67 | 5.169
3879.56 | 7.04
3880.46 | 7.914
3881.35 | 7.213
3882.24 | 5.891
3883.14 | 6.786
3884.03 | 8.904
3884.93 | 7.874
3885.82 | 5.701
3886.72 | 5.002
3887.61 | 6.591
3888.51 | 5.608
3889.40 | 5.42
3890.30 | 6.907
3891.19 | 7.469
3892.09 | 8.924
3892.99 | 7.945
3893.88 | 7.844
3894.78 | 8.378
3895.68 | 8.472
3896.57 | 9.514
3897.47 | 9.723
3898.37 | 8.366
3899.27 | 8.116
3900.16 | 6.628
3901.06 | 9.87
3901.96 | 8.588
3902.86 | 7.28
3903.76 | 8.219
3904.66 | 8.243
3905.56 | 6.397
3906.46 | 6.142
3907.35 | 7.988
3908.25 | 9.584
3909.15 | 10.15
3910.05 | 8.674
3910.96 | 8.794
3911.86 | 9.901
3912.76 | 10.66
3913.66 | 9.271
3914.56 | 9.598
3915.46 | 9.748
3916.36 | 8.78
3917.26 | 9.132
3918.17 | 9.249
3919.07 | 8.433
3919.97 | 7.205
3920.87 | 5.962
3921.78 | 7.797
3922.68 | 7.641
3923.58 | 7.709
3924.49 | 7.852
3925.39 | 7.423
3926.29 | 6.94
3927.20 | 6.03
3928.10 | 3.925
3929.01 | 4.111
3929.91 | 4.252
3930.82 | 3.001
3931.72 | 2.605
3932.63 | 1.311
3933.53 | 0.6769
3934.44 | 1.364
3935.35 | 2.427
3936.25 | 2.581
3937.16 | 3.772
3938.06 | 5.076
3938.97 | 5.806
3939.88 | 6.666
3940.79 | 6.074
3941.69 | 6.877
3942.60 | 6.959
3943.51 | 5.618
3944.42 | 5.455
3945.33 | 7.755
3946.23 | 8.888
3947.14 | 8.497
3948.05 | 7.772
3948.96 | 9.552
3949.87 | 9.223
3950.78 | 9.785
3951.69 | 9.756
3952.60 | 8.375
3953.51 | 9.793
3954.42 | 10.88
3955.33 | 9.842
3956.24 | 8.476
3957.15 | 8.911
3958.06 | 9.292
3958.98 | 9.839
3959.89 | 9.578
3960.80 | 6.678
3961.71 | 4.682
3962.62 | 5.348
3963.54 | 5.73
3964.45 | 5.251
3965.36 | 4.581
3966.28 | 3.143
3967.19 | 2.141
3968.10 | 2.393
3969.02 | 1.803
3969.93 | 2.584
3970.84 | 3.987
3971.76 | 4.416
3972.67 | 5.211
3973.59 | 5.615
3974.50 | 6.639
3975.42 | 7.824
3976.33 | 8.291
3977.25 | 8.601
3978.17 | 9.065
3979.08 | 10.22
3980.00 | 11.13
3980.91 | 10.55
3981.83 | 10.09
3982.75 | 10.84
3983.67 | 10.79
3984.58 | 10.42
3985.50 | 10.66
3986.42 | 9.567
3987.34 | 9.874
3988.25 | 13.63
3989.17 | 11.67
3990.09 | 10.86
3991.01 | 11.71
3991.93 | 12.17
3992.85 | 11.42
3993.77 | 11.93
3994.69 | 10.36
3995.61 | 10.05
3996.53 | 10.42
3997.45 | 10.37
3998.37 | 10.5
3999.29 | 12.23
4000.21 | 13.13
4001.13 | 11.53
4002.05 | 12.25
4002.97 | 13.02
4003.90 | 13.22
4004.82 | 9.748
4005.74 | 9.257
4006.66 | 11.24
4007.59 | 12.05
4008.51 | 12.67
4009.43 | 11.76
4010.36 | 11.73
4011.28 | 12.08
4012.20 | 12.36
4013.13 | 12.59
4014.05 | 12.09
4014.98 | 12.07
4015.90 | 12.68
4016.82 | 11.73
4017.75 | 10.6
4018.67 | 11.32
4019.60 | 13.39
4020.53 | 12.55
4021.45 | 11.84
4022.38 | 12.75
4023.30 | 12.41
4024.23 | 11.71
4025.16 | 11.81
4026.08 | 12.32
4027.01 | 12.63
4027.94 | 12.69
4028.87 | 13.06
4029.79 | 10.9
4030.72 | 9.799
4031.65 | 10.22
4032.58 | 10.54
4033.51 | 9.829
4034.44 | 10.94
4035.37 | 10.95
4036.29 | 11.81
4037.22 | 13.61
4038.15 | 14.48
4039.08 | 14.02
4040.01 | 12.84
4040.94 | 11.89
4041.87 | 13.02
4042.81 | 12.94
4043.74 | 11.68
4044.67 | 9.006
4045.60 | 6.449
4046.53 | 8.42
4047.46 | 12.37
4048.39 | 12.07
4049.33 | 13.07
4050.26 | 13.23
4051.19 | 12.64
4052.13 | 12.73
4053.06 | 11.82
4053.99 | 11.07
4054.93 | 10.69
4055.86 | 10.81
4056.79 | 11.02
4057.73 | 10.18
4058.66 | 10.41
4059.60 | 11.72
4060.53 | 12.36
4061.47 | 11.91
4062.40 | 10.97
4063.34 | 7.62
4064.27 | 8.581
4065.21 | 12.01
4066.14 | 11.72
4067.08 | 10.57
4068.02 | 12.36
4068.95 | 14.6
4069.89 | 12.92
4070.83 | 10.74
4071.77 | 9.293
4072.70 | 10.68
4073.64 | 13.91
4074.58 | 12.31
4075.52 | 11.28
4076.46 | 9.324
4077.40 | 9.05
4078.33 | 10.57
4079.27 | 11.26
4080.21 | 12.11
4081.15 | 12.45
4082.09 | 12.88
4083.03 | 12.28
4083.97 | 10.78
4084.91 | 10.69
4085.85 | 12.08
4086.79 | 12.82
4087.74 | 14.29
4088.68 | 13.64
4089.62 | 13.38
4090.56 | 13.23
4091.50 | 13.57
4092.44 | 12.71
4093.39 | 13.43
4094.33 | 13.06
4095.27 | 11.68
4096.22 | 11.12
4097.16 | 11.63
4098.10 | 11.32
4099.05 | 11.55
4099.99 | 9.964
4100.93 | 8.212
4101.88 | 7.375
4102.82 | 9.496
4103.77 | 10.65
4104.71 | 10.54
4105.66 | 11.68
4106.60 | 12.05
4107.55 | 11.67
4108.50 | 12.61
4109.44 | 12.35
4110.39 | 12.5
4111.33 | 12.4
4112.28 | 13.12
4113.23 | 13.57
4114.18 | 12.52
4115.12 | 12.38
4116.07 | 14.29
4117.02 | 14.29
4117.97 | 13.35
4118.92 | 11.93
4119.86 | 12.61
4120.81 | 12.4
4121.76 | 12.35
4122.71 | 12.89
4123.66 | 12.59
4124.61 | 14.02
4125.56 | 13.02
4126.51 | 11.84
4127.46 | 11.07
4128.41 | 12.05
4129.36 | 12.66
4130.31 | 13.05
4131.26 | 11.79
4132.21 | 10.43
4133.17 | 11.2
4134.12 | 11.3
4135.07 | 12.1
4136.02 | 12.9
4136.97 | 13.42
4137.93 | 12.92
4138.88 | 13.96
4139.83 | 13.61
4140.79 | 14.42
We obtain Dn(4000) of 1.80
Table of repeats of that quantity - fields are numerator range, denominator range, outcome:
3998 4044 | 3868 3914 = 1.68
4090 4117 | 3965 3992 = 1.58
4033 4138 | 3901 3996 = 1.67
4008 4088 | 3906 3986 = 1.73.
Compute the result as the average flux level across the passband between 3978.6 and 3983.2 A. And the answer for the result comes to 10.6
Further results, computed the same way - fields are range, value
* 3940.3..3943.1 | 6.62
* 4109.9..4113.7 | 12.9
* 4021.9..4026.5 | 12.2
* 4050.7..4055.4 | 11.8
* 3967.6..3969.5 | 2.11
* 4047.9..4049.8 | 12.5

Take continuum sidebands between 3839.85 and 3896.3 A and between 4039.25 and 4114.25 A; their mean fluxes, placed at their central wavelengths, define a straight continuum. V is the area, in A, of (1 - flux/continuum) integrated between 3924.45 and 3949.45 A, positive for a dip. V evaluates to 9.64 A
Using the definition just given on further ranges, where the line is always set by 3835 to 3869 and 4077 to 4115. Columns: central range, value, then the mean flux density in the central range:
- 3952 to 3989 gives 6.25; 7.71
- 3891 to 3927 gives -1.64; 8.35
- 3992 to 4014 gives -3.68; 11.6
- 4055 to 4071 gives -0.08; 11.2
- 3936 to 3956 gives 2.78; 7.56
